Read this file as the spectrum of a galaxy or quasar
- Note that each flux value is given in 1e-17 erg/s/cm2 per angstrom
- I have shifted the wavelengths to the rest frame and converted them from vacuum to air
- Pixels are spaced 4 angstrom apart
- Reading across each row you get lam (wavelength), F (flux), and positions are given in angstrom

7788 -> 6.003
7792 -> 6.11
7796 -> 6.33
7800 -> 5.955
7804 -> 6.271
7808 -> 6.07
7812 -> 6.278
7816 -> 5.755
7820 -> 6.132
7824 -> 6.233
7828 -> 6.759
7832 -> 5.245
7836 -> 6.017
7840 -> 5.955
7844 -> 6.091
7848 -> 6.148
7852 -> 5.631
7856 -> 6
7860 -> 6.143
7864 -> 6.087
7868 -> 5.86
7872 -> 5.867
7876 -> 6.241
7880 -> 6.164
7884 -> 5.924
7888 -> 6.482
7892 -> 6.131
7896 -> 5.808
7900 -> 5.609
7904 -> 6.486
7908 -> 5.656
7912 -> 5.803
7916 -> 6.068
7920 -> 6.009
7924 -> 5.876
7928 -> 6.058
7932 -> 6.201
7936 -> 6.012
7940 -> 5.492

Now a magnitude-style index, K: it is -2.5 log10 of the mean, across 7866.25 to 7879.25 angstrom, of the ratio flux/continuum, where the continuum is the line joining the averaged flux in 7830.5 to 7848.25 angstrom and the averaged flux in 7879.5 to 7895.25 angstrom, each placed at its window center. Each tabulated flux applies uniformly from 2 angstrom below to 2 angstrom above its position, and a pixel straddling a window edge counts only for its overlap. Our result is 0.01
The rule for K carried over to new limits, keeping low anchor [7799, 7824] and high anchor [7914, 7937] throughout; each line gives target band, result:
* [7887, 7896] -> -0.022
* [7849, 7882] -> 0.012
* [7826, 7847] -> 0.011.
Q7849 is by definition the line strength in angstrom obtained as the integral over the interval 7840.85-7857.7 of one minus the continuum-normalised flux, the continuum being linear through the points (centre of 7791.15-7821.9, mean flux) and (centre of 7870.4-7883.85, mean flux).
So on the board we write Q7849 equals 0.3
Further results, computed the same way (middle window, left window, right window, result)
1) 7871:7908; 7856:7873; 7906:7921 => -0.8 angstrom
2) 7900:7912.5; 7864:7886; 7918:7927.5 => 0.1 angstrom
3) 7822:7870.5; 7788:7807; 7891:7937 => 0.5 angstrom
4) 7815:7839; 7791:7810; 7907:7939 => 0.3 angstrom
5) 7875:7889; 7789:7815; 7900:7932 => -0.3 angstrom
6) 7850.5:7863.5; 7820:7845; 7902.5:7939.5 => 0.2 angstrom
